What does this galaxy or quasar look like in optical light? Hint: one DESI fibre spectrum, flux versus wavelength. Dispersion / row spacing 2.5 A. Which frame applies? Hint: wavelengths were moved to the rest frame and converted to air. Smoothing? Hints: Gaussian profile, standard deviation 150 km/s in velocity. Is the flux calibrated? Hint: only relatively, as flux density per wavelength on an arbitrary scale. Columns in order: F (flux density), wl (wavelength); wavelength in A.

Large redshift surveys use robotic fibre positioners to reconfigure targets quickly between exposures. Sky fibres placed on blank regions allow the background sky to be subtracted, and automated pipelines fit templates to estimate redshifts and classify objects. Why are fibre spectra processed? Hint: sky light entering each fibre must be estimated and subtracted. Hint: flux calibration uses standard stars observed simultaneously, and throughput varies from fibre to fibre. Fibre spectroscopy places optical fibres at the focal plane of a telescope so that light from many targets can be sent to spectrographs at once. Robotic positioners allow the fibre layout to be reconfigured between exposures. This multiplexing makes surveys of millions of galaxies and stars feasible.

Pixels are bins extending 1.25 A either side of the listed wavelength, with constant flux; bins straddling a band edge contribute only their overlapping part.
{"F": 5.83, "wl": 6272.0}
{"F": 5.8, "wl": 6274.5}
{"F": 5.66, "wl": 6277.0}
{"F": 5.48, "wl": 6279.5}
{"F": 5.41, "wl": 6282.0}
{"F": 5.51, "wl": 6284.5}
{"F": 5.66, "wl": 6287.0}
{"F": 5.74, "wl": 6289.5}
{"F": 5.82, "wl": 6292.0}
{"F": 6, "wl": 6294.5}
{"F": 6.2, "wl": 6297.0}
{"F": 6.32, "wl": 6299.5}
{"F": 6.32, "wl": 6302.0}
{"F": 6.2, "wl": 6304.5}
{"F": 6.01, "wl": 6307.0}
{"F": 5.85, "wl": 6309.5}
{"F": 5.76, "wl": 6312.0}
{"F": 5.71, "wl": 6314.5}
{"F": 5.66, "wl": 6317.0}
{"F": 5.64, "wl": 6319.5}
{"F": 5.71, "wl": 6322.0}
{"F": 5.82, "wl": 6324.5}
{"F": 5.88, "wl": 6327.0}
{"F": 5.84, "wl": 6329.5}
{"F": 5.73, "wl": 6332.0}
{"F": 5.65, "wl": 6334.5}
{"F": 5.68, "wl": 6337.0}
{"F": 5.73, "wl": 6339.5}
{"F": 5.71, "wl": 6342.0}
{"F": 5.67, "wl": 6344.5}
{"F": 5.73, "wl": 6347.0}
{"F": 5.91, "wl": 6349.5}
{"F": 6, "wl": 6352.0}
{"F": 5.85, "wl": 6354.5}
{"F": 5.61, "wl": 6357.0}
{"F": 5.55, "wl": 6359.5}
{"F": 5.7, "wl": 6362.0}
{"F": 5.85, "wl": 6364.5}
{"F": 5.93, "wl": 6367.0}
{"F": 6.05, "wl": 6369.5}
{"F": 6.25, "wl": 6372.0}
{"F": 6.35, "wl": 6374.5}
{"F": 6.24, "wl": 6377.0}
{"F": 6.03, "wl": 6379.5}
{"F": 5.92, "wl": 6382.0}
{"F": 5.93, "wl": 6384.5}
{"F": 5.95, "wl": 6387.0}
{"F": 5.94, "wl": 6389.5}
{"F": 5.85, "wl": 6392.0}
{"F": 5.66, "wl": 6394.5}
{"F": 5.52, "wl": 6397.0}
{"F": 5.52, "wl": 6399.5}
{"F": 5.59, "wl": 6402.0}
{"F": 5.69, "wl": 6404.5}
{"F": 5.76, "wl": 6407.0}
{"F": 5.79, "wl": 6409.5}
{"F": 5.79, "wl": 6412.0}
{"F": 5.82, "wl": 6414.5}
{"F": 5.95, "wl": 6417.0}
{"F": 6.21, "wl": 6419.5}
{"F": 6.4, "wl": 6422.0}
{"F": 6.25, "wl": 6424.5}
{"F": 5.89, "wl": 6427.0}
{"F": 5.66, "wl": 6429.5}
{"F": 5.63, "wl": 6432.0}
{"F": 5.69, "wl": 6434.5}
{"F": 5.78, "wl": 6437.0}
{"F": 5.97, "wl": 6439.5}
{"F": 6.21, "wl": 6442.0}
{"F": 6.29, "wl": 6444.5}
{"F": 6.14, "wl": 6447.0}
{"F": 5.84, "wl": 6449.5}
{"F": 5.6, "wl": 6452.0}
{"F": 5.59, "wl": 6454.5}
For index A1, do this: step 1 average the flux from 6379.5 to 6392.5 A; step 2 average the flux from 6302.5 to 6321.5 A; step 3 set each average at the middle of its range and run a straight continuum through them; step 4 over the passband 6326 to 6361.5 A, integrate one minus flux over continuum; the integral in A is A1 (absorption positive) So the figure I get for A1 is 0.8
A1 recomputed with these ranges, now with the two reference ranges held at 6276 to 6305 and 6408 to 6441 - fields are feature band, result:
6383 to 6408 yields 0.7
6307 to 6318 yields 0.2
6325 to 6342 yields 0.3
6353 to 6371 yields 0.3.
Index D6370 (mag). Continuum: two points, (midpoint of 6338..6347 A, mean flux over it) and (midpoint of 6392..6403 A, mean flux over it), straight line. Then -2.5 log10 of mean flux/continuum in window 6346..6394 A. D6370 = -0.051 mag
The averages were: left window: 5.71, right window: 5.6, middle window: 5.93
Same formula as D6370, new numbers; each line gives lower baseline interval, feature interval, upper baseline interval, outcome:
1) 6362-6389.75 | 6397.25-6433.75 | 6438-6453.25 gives 0.03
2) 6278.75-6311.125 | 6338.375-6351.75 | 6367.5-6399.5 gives 0.03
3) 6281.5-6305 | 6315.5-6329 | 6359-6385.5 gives 0.04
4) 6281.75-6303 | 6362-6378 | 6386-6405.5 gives -0.06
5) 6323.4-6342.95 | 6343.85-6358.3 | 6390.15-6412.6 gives -0.01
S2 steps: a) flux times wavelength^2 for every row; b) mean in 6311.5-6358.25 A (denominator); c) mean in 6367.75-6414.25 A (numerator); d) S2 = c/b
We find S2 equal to 1.0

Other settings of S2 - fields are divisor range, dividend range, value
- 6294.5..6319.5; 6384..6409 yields 0.99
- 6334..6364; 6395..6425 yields 1.04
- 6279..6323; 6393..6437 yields 1.03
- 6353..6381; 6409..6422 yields 1.02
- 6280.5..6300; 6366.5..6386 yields 1.08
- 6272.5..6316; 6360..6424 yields 1.04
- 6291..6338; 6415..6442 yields 1.05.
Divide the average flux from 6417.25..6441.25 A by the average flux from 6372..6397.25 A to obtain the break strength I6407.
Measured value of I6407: 1.0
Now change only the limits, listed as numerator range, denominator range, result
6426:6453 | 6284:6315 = 0.99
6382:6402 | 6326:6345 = 1.00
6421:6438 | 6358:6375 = 0.99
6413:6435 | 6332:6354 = 1.03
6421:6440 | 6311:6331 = 1.03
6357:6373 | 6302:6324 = 1.00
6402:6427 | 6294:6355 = 1.01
